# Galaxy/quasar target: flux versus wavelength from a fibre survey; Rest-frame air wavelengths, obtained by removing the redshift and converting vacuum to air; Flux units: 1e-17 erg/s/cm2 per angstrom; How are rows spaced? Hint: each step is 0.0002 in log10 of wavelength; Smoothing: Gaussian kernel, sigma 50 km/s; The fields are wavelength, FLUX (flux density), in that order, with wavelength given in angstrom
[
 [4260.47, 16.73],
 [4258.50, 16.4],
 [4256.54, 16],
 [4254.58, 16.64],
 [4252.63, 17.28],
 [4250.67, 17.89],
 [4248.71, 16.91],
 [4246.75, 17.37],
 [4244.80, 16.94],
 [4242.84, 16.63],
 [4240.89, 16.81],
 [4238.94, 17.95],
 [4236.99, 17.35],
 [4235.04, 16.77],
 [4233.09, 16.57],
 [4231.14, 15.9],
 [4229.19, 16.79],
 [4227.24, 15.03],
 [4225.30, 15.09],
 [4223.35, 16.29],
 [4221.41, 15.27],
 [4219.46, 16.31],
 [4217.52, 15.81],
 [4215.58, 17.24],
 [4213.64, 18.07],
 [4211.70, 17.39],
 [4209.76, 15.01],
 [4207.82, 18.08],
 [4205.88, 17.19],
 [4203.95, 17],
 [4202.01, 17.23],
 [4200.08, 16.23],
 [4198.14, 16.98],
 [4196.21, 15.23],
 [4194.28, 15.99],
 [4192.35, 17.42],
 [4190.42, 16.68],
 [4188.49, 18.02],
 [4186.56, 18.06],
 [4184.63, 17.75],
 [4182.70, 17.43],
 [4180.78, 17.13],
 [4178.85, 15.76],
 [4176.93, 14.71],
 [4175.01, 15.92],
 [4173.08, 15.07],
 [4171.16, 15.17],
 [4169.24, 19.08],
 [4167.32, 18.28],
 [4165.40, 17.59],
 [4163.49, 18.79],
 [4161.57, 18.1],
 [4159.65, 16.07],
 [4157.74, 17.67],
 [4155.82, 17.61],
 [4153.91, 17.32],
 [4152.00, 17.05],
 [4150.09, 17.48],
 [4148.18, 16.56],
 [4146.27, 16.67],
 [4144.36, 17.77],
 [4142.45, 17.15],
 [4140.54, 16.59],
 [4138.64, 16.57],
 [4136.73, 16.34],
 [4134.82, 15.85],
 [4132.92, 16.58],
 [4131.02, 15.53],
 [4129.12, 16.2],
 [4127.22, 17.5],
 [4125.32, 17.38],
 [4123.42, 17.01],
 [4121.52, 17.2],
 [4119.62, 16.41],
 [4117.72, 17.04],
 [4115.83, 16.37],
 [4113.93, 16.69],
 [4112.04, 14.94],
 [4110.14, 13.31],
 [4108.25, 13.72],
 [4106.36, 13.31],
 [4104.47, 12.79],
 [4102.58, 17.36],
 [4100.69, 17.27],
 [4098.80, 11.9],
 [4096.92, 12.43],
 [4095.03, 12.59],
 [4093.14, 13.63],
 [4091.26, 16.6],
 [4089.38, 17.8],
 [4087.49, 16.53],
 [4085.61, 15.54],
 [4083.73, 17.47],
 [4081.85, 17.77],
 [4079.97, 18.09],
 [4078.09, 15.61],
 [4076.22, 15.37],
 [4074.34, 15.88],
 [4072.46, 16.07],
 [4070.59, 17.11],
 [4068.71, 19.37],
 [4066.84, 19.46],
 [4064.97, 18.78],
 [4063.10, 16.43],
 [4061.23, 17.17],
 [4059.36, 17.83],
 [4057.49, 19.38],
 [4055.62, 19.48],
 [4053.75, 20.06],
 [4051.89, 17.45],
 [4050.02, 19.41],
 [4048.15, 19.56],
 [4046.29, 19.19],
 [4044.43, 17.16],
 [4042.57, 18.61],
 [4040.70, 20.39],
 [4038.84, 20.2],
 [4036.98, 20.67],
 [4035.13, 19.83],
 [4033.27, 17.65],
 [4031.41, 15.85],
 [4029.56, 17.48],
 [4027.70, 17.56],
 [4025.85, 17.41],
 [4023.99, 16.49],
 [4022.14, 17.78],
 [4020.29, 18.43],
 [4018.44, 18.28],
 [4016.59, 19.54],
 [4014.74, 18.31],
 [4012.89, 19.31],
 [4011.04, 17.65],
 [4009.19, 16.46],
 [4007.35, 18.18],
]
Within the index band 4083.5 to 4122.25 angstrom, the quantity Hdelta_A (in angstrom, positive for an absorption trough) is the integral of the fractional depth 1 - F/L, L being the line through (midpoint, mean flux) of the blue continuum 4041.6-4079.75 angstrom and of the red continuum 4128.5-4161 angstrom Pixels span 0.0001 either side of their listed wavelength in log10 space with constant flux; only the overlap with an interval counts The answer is 4.8 angstrom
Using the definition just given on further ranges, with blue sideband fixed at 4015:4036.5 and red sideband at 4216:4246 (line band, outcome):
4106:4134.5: 2.0 angstrom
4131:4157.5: 0.3 angstrom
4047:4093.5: 0.1 angstrom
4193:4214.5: -0.2 angstrom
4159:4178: 0.0 angstrom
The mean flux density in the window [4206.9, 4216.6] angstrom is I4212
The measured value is 17.1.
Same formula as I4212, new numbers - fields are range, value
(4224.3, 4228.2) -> 15.1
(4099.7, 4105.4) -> 15.8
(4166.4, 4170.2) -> 18.7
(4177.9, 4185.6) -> 17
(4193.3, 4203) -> 16.3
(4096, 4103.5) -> 14.7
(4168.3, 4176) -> 16.3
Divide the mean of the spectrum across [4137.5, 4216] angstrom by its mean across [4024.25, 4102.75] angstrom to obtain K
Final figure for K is 0.98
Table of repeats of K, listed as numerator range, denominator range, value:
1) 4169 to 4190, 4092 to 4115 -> 1.17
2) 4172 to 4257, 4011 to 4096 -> 0.94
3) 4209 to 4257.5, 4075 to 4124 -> 1.07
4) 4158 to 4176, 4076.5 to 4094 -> 1.04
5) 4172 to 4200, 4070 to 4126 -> 1.06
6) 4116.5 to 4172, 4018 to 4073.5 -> 0.93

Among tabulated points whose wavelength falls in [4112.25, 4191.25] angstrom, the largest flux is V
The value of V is 19.08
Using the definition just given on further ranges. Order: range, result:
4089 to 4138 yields 17.8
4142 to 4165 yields 18.79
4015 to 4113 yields 20.67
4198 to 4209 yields 18.08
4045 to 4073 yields 20.06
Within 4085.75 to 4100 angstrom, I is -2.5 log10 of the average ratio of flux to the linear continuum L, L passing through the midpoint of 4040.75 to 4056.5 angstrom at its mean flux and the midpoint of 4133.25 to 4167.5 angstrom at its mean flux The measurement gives 0.24 mag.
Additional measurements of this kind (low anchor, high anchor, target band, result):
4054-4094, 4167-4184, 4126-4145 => 0.011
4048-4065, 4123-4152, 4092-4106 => 0.246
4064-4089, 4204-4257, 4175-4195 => -0.001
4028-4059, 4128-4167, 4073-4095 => 0.121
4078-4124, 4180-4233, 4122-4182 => -0.050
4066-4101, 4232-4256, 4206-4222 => 0.012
